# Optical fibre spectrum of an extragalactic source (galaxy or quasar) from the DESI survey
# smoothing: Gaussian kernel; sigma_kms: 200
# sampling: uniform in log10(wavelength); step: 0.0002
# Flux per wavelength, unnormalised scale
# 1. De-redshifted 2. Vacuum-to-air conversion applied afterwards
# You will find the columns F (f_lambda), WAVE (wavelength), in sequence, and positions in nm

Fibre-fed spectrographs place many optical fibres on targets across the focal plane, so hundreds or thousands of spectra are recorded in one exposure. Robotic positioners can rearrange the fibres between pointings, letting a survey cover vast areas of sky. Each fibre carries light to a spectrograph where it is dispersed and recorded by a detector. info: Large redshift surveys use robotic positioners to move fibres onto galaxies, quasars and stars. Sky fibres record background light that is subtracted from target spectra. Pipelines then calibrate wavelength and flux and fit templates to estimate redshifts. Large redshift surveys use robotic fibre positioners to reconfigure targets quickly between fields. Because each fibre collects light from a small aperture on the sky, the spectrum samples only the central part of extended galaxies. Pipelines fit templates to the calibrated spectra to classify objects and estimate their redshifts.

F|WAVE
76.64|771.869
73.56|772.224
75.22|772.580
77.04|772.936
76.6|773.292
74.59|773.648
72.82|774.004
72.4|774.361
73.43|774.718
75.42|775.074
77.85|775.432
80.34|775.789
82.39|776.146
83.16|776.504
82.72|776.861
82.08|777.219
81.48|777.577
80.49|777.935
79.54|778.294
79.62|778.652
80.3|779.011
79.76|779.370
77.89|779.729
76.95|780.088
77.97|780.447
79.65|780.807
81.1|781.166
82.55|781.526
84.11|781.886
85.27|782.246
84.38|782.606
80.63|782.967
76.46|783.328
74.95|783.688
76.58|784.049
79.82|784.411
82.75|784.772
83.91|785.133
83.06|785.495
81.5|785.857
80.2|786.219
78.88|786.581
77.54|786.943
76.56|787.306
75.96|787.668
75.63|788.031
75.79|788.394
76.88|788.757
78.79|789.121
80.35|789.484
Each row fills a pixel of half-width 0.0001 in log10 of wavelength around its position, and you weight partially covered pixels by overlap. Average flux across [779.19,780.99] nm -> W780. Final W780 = 78.5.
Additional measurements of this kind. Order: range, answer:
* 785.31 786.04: 82.2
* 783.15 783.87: 75.8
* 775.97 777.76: 82.4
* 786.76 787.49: 77.1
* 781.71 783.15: 83.6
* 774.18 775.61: 74.7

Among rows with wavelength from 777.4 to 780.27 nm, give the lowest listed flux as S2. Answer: 76.95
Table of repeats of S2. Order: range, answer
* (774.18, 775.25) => 72.4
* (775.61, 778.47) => 79.54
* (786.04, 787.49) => 76.56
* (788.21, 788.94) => 75.79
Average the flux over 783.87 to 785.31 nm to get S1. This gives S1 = 80.8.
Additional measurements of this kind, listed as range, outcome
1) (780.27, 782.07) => 81.1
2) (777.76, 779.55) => 79.9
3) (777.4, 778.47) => 80.5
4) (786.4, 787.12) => 78.3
